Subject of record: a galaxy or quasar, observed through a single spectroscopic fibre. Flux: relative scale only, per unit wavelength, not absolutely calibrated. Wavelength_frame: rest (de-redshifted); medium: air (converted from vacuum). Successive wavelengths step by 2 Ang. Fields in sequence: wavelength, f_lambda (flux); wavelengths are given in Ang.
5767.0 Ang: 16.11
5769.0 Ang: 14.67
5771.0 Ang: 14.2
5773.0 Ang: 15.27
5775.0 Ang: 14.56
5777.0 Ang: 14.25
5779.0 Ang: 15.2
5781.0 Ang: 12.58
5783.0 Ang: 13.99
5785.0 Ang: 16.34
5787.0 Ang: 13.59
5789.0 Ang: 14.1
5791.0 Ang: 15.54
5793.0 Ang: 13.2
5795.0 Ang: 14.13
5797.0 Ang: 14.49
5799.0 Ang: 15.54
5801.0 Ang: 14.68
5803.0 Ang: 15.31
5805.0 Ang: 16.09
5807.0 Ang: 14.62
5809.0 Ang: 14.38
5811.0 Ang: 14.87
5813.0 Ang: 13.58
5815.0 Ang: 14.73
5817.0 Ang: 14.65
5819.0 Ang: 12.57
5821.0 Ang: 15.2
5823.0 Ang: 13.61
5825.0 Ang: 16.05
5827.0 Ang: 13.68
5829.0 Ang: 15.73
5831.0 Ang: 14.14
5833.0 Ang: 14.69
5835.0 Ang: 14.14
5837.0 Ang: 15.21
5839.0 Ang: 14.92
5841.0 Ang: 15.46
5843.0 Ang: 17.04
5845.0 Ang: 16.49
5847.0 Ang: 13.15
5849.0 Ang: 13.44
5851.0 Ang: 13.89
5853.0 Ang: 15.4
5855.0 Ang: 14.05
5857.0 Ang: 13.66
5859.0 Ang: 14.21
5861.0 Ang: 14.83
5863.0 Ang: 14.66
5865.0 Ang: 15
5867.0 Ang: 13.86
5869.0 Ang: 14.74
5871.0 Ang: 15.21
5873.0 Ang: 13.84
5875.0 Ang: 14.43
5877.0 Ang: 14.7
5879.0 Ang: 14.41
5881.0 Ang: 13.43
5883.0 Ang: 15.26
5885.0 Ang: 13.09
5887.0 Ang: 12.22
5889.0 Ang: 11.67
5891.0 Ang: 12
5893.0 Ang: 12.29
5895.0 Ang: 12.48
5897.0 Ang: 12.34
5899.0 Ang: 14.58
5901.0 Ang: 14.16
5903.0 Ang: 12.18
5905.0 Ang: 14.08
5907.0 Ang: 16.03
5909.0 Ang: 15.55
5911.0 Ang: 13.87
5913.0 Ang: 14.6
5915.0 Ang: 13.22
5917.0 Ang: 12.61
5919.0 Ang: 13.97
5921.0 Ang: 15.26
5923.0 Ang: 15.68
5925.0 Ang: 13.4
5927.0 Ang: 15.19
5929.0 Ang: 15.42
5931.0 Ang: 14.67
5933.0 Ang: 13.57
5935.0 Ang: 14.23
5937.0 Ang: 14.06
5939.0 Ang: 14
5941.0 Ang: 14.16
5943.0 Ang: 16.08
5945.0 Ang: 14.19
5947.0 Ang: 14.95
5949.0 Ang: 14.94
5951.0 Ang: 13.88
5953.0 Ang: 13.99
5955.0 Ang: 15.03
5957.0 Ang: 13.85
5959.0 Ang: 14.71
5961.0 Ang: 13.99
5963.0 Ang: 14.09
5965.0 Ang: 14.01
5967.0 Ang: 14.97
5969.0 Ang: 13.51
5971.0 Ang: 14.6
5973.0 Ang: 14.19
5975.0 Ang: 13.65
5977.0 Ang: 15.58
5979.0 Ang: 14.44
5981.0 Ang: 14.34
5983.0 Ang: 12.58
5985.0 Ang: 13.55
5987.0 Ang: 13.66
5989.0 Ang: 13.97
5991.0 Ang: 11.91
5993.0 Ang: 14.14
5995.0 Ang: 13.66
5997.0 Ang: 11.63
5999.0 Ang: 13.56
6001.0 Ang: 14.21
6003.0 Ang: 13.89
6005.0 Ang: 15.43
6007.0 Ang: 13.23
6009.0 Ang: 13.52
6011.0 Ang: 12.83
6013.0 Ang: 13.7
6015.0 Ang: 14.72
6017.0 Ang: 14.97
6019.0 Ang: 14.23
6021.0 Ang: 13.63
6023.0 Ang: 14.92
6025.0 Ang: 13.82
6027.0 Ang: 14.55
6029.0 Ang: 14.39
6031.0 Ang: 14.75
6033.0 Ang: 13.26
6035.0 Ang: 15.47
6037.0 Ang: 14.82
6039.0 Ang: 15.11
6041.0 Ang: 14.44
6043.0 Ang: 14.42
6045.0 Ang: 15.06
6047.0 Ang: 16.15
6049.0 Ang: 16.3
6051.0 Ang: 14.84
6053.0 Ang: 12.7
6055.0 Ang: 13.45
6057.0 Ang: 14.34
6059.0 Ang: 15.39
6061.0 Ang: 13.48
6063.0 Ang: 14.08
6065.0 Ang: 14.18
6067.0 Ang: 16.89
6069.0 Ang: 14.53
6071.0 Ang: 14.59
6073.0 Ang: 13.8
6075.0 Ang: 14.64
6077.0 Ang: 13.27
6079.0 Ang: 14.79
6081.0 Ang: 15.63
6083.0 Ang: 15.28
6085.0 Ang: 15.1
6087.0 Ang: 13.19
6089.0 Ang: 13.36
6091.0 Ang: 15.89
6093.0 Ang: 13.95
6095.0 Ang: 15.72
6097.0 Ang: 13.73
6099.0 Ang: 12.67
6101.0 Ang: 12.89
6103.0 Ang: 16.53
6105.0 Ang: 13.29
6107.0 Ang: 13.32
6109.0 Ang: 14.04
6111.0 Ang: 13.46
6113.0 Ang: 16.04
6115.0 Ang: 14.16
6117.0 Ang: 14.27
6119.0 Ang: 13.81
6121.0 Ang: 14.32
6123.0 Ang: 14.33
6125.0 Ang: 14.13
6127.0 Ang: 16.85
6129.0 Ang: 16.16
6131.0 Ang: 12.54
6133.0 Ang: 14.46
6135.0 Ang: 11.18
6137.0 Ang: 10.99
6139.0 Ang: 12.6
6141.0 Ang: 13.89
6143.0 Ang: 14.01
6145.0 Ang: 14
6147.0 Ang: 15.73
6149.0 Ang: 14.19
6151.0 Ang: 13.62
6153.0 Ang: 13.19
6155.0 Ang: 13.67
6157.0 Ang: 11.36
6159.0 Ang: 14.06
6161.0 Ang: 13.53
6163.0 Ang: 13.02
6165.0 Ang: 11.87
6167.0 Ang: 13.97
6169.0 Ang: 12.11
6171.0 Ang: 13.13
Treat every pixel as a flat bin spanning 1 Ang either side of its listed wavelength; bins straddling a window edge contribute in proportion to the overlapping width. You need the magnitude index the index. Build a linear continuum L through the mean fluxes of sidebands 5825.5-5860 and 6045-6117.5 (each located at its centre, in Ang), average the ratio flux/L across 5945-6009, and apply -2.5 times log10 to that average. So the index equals 0.042 mag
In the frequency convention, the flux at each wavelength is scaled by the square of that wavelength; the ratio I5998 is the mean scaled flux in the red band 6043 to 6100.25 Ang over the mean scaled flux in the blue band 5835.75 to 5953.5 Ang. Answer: 1.08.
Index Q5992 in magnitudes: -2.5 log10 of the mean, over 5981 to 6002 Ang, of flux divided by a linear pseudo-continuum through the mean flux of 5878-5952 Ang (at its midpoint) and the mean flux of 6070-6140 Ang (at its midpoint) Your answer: 0.06 mag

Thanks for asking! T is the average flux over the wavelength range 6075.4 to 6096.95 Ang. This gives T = 14.6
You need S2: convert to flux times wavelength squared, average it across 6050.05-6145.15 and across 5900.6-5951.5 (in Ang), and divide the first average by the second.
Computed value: 1.0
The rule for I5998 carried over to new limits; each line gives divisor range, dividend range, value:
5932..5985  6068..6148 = 1.04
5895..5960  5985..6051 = 1.02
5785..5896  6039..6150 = 1.09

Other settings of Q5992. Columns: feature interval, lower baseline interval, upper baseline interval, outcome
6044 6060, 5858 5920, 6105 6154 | -0.06 mag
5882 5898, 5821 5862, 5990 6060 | 0.15 mag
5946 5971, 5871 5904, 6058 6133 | -0.05 mag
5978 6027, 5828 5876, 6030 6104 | 0.06 mag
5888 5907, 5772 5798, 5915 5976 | 0.11 mag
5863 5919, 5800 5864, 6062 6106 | 0.06 mag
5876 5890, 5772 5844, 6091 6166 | 0.07 mag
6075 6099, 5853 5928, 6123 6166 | -0.06 mag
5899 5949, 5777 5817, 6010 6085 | 0.01 mag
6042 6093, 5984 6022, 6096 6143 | -0.06 mag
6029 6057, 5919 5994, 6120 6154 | -0.04 mag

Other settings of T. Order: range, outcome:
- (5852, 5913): 14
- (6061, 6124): 14.4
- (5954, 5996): 14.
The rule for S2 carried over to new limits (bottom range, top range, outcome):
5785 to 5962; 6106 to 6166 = 1.05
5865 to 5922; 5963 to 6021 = 1.04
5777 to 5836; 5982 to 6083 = 1.06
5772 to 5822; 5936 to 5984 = 1.04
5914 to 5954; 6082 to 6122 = 1.05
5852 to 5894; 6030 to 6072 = 1.12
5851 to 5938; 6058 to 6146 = 1.08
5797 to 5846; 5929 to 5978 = 1.01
